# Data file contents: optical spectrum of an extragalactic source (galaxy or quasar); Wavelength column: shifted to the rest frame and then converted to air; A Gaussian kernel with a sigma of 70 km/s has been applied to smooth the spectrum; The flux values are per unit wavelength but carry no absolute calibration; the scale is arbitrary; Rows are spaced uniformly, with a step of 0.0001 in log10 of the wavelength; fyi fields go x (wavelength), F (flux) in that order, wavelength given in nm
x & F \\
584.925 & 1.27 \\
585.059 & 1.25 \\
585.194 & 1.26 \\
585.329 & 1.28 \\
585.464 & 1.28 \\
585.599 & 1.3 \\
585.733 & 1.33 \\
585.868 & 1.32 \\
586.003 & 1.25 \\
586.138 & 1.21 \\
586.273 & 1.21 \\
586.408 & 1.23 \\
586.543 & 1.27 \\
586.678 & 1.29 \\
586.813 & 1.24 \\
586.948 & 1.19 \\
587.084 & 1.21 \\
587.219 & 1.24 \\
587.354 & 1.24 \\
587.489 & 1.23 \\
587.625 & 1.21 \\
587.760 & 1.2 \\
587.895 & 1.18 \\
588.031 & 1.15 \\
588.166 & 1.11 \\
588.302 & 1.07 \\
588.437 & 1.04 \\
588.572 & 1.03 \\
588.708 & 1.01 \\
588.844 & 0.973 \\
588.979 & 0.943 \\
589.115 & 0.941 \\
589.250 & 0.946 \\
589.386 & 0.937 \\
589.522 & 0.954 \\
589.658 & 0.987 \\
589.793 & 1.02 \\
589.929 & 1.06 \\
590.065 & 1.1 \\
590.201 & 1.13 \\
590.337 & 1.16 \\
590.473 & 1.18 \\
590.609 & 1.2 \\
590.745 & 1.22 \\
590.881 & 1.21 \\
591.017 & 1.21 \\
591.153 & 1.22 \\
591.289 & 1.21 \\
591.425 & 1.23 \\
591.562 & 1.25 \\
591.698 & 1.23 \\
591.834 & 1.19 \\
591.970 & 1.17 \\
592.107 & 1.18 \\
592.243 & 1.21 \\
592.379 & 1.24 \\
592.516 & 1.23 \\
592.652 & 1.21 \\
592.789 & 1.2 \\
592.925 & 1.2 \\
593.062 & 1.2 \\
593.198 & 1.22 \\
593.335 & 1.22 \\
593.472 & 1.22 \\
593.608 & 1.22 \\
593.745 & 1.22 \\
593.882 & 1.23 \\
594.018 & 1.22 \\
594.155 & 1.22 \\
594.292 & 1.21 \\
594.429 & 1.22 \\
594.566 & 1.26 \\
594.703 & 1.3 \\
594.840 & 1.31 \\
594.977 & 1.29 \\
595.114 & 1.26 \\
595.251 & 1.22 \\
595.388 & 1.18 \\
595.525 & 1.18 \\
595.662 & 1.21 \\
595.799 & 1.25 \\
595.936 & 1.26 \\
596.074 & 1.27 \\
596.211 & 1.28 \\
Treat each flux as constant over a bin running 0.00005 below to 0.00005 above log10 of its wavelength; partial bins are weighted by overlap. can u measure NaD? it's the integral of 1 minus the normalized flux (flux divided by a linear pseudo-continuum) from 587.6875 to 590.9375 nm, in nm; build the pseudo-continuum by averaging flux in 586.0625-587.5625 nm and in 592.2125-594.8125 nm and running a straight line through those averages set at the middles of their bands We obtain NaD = 0.41 nm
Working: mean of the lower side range 1.23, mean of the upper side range 1.23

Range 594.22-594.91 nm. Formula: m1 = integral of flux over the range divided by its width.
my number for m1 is 1.26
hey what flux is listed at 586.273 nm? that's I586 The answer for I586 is 1.21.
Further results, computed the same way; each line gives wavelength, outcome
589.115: 0.941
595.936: 1.26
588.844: 0.973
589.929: 1.06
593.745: 1.22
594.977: 1.29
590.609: 1.2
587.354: 1.24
